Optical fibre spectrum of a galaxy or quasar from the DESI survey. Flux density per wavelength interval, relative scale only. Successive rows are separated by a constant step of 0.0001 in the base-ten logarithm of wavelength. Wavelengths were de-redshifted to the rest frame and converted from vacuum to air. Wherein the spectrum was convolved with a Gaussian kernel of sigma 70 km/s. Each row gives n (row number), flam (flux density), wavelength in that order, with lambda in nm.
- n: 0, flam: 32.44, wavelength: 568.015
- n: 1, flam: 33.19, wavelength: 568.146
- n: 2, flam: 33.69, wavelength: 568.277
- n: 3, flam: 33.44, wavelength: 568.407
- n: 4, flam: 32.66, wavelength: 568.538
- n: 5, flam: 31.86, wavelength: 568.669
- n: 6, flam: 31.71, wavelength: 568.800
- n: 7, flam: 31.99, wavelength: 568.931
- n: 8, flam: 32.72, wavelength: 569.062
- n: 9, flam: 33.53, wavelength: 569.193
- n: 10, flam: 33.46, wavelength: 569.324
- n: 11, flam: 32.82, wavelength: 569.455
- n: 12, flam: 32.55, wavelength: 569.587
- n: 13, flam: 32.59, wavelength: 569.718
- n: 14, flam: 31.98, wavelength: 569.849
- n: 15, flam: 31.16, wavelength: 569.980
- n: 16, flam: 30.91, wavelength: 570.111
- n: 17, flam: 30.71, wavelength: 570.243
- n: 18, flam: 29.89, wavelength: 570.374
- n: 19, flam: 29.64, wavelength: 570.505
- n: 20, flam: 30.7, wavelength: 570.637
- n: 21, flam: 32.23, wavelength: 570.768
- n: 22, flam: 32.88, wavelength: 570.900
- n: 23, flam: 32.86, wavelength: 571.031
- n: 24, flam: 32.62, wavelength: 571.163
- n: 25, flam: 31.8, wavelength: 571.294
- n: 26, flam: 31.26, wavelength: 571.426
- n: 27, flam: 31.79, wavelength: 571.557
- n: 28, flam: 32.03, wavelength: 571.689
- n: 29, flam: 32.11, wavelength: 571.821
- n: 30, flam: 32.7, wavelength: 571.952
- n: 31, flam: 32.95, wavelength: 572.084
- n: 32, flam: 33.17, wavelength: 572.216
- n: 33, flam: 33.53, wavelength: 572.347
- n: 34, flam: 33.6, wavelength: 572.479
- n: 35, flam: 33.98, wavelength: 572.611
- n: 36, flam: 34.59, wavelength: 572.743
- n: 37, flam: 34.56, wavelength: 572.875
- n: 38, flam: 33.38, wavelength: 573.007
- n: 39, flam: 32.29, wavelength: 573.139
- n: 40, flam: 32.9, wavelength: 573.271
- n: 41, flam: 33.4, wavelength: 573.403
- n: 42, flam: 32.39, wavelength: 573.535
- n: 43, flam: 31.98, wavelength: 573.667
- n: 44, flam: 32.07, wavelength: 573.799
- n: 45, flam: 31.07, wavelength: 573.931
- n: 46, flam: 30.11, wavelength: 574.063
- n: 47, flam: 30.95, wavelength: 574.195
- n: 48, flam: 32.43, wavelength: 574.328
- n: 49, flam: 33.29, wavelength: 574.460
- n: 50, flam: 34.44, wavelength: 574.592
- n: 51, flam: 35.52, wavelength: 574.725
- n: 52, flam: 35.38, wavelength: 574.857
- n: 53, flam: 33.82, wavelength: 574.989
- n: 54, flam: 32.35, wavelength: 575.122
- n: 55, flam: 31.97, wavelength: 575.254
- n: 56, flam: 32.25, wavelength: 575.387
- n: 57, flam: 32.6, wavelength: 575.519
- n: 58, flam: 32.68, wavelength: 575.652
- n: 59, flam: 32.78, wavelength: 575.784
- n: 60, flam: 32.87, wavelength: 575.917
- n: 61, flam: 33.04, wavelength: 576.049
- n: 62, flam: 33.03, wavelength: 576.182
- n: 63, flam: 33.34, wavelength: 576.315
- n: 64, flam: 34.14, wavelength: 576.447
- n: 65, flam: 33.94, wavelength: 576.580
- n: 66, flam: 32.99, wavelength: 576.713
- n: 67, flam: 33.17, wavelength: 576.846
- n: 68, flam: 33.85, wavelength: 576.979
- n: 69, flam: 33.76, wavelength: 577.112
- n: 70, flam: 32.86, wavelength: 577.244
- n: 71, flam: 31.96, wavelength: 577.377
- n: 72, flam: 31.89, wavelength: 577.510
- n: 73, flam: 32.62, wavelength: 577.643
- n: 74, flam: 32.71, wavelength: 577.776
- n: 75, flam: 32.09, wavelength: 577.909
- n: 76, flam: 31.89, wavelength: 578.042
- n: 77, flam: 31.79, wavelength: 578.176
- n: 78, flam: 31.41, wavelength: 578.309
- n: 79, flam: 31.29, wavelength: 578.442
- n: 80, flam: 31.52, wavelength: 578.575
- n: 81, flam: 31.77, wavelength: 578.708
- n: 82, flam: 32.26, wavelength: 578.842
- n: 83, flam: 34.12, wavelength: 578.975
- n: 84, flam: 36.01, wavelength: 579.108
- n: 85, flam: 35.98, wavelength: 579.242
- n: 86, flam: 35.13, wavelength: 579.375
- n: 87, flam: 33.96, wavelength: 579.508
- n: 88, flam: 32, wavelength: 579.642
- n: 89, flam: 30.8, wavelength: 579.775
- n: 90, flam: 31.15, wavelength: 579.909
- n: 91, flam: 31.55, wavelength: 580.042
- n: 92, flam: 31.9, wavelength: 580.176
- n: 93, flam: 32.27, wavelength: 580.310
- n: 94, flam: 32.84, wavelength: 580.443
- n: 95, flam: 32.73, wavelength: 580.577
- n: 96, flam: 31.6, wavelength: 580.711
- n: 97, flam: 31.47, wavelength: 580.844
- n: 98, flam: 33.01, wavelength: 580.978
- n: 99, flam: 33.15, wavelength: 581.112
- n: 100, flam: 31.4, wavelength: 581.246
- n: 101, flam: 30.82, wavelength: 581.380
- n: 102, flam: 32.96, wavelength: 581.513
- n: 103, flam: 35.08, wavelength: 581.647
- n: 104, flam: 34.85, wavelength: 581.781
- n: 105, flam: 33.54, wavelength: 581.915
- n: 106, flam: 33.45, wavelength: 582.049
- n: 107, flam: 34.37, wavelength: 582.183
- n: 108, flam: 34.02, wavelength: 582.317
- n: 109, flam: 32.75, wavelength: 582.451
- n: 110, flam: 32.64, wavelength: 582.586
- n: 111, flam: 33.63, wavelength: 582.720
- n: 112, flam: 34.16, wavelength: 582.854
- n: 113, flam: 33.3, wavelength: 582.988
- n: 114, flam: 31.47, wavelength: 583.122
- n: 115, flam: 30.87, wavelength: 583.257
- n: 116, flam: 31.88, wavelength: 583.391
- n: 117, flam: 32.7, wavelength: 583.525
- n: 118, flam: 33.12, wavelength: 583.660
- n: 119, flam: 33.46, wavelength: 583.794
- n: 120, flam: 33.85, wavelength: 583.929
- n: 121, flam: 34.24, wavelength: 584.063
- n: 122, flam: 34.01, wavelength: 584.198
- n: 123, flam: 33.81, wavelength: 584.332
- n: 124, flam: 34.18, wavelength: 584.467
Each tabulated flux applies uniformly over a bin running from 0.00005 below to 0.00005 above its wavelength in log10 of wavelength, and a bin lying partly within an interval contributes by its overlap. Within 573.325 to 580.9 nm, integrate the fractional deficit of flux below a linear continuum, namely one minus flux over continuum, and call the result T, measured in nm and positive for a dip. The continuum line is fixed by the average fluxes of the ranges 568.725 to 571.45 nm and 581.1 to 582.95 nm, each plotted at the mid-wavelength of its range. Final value 0.01 nm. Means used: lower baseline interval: 31.9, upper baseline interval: 33.4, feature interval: 32.7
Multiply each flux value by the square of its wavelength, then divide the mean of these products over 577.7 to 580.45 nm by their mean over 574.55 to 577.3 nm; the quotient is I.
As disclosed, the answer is 0.99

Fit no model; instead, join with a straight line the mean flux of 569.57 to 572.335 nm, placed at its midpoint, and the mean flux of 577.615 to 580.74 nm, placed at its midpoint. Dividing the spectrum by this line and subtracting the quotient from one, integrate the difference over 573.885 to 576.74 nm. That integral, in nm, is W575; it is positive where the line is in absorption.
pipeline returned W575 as -0.06 nm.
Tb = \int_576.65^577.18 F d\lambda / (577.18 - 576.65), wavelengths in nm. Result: 33.5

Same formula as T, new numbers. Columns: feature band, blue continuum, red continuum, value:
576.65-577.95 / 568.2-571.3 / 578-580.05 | -0.01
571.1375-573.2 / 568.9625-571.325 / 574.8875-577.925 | -0.04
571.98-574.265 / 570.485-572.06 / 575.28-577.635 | -0.03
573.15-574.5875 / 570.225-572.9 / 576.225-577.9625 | 0.02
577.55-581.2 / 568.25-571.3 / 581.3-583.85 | 0.03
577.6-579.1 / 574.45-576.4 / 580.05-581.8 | 0.03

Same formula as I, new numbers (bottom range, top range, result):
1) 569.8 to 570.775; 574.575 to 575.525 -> 1.11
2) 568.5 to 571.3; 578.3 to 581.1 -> 1.06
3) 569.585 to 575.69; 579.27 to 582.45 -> 1.04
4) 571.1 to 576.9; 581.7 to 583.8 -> 1.04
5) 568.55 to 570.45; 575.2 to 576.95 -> 1.06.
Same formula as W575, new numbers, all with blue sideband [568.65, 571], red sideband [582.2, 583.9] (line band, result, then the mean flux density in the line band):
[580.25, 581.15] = 0.008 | 32.4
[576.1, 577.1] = -0.034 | 33.5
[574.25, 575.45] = -0.045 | 33.5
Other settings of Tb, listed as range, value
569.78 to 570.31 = 31.2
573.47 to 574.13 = 31.6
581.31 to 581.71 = 33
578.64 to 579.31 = 34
